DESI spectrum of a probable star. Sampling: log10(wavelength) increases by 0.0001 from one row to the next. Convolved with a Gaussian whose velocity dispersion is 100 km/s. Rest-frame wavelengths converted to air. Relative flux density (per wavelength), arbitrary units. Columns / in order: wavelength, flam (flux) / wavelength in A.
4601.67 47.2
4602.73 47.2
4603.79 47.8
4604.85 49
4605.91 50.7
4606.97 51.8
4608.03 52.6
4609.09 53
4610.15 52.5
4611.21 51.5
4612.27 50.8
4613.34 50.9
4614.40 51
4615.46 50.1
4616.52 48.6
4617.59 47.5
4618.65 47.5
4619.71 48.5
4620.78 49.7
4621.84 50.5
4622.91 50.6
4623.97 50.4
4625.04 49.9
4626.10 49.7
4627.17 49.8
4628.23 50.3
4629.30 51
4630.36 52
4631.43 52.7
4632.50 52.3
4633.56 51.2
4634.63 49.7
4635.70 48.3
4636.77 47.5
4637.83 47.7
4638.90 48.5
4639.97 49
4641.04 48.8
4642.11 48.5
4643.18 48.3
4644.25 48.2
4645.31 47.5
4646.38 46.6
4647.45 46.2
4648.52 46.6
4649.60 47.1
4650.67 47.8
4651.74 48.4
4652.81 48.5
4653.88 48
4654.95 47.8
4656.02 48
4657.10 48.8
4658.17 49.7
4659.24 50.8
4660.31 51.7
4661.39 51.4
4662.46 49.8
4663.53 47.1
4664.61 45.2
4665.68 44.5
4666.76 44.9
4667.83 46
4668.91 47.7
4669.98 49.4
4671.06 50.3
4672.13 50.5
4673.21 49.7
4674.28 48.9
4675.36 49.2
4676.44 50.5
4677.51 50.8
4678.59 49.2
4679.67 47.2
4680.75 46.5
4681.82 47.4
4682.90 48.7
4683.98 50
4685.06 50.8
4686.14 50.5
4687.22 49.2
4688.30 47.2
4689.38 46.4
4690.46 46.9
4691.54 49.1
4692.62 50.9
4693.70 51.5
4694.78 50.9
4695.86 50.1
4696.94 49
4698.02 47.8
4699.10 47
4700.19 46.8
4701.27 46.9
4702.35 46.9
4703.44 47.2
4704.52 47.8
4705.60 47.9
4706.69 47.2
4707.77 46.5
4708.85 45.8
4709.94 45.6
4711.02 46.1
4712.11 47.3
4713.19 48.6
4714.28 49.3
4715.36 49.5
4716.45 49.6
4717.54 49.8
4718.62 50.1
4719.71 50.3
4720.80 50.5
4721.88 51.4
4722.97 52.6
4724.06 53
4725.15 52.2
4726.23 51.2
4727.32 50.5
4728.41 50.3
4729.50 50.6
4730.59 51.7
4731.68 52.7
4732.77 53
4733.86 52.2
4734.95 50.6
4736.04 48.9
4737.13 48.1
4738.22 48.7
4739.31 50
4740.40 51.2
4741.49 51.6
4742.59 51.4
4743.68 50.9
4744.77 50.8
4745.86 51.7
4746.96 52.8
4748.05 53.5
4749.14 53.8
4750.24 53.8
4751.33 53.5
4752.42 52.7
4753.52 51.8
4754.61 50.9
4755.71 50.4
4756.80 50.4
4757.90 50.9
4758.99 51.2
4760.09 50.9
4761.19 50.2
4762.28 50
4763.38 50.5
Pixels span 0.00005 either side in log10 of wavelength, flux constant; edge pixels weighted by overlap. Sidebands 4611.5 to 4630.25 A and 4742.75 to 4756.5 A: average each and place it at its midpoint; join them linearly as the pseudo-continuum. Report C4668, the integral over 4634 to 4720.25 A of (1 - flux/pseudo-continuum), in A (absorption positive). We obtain 4.3 A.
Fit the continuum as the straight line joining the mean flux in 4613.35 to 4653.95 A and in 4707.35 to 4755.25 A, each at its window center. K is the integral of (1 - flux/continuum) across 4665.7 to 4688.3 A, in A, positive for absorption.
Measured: 0.5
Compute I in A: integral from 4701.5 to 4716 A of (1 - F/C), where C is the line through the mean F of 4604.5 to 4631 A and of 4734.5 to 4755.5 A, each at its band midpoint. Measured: 1.1 A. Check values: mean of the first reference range 50.4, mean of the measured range 47.4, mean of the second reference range 51.4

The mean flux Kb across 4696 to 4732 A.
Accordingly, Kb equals 49.1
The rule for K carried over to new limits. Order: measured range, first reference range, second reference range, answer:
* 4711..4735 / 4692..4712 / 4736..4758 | -0.6 A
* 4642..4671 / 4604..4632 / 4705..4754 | 1.4 A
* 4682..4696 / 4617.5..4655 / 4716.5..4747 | 0.2 A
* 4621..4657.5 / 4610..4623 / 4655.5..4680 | 0.3 A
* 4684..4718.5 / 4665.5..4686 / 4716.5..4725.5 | 1.2 A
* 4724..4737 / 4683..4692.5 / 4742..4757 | 0.0 A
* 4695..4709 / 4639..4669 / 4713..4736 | 0.7 A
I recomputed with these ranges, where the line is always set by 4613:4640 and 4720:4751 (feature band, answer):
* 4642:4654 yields 0.6 A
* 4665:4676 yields 0.5 A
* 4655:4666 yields 0.3 A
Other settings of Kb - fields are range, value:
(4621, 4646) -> 49.7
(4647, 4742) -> 49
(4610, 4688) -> 49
